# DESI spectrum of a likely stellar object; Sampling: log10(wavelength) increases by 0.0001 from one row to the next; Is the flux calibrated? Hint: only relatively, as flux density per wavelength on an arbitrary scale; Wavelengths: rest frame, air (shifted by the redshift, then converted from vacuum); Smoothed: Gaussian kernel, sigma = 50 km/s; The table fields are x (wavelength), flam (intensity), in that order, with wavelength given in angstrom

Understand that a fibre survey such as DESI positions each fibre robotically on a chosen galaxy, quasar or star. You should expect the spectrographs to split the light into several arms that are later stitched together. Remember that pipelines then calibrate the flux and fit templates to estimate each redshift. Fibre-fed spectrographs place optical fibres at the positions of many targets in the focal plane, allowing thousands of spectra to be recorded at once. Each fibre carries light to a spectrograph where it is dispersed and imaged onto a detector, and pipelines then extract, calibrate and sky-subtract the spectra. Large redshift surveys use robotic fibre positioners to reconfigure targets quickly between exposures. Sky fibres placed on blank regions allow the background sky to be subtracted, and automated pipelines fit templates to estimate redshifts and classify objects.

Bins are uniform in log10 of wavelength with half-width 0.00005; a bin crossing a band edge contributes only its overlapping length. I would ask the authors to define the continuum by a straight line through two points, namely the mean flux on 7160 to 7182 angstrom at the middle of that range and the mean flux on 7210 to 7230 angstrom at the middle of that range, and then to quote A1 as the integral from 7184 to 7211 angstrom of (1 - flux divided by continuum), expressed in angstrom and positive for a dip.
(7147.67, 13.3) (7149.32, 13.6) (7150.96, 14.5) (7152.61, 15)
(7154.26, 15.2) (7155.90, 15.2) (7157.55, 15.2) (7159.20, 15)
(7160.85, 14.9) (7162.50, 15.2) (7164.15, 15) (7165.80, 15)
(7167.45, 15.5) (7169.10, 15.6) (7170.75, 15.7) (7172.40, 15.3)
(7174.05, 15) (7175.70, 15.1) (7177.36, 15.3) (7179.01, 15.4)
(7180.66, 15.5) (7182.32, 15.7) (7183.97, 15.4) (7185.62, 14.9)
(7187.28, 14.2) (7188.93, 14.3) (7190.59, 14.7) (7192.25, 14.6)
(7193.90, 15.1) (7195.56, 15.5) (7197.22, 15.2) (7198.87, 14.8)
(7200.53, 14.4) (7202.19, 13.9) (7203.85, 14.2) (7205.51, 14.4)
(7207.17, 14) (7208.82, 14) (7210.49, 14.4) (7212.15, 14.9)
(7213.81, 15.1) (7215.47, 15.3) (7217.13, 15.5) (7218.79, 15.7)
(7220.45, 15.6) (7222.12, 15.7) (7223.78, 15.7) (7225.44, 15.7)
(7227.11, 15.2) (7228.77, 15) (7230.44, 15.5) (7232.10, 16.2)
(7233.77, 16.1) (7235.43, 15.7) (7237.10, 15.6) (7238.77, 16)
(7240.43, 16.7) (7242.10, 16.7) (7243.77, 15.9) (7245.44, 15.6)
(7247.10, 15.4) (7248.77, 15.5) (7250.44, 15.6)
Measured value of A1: 1.3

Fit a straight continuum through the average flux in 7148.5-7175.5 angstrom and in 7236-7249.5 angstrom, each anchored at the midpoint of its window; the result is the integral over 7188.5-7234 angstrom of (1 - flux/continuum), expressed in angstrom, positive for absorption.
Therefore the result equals 1.7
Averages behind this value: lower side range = 15.1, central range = 15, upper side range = 15.9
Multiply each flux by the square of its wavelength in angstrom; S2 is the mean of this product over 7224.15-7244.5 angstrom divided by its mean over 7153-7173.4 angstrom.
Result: 1.06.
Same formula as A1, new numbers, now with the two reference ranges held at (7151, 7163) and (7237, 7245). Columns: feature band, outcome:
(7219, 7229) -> 0.28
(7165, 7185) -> -0.10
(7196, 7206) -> 0.72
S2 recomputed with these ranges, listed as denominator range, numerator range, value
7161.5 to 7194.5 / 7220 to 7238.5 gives 1.05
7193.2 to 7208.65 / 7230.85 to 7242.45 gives 1.12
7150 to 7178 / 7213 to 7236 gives 1.05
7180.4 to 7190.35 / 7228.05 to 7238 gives 1.06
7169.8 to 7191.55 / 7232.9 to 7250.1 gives 1.07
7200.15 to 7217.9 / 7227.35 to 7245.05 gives 1.10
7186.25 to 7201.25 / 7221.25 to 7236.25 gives 1.07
